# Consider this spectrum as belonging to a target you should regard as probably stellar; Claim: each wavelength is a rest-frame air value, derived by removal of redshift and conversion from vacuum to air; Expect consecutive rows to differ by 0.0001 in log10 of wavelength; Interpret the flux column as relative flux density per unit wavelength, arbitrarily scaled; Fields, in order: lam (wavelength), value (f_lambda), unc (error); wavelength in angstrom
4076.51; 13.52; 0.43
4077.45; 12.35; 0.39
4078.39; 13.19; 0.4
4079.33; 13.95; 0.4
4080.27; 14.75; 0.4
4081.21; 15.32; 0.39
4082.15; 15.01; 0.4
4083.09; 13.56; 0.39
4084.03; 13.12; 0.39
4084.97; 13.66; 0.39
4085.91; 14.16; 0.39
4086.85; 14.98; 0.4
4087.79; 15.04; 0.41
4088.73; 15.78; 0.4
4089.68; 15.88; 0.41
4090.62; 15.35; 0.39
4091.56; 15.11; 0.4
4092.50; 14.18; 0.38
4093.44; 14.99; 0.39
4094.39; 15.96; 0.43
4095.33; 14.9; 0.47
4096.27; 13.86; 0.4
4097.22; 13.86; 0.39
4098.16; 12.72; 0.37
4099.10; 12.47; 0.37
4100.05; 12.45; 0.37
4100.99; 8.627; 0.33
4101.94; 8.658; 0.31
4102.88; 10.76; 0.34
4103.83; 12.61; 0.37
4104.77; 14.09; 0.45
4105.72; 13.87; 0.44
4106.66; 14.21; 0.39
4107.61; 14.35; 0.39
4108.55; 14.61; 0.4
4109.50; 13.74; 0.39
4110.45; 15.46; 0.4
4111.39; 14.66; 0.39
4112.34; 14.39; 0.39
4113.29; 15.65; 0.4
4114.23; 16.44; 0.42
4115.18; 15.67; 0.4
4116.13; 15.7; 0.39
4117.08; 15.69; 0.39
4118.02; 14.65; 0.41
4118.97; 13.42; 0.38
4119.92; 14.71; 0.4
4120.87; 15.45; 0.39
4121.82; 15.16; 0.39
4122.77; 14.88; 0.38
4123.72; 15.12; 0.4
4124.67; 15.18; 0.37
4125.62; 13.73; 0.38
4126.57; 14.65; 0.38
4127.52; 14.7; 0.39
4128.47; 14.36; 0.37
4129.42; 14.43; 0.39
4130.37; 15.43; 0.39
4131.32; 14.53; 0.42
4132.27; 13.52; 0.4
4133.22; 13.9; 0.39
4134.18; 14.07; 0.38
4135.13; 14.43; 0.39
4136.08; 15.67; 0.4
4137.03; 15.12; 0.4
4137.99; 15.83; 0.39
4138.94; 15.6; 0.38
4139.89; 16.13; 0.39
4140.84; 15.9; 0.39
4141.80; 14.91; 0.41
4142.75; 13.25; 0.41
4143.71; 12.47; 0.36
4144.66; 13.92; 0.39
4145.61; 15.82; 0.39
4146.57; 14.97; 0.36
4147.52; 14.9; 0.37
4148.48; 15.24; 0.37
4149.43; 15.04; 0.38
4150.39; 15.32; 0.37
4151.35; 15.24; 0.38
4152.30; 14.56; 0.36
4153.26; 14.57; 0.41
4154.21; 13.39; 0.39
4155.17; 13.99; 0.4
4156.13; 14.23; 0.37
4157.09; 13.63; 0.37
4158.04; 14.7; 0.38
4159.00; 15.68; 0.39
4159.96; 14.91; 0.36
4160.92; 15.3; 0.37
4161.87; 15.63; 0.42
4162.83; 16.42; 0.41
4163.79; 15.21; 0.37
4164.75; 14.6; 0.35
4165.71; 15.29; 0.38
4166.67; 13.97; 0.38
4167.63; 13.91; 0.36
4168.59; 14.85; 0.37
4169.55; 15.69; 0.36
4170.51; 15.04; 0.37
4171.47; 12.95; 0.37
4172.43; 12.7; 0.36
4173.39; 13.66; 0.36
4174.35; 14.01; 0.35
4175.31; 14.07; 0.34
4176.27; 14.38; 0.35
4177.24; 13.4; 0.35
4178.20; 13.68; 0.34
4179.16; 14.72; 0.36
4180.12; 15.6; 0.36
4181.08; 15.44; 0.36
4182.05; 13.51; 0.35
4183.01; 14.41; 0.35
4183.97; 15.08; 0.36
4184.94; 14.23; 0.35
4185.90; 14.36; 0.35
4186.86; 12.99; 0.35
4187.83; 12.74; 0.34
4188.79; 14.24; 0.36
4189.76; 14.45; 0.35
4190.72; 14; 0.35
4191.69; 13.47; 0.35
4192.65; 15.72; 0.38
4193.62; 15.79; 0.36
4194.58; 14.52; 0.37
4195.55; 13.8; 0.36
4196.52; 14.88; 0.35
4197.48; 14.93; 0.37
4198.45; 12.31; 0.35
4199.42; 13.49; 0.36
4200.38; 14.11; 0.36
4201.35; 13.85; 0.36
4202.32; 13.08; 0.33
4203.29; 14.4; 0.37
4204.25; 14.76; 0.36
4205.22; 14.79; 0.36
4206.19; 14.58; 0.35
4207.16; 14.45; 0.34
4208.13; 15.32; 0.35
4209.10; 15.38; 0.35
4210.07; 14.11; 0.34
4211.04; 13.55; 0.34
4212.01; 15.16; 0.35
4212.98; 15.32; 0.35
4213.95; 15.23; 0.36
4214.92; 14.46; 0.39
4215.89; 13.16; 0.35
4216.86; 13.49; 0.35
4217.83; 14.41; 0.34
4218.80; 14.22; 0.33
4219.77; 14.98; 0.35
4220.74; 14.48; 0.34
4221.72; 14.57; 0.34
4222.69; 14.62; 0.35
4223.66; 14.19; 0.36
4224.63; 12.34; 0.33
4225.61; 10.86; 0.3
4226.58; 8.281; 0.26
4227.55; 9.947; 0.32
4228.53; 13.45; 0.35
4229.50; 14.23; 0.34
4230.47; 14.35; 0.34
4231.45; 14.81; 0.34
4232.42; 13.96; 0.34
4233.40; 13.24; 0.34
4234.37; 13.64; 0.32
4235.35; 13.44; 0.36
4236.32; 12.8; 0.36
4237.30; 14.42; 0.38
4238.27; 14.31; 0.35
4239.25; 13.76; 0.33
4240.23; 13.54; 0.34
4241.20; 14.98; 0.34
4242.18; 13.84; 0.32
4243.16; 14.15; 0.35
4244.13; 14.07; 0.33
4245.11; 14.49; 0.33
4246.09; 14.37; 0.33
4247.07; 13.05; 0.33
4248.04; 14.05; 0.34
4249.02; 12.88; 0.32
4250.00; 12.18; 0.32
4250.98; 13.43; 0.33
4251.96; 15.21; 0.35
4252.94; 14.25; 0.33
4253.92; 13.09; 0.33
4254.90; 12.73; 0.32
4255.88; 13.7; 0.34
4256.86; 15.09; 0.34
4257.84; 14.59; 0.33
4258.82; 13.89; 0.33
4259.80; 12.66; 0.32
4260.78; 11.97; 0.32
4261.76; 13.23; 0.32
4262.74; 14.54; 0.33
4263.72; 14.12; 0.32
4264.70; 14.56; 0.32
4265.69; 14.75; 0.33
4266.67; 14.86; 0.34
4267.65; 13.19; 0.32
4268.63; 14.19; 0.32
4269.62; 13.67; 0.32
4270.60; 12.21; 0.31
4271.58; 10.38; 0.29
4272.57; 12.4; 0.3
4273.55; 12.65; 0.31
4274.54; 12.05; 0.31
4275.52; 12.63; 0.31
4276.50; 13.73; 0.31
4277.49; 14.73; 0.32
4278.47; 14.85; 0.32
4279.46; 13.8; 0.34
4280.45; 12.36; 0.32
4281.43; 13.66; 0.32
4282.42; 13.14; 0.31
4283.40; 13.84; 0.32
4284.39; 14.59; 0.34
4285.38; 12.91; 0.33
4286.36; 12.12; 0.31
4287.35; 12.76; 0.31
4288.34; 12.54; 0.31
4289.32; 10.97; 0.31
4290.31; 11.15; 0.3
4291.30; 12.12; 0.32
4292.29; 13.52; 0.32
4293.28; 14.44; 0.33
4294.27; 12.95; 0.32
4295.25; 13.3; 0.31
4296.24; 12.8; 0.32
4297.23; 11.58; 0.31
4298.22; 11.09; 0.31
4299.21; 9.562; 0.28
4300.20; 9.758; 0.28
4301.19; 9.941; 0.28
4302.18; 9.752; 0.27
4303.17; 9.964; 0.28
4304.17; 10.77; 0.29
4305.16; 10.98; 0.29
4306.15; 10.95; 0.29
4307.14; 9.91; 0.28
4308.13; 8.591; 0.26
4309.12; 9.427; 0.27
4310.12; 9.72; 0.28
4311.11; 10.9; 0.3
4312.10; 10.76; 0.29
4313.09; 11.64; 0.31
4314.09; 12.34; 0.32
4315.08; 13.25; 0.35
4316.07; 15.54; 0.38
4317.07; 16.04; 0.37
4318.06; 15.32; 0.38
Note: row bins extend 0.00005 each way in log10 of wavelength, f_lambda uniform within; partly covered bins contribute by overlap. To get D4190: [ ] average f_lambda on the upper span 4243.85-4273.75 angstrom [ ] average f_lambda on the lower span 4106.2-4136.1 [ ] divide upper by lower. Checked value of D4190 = 0.92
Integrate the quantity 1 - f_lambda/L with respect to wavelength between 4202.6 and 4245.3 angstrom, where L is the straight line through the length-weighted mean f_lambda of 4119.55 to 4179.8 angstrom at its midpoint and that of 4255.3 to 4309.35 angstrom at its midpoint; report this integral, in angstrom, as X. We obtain -1.4 angstrom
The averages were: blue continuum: 14.6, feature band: 13.9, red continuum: 12.6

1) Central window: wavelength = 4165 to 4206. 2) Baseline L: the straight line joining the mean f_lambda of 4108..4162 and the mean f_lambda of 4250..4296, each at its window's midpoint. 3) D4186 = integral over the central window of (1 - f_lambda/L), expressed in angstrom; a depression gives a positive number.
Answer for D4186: 0.1 angstrom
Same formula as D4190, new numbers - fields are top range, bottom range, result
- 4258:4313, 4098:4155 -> 0.86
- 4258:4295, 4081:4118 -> 0.93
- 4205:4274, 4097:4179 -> 0.95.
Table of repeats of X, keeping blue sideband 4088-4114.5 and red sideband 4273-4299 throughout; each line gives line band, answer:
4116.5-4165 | -3.9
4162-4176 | -1.0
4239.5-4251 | -0.6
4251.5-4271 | -1.2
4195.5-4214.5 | -1.5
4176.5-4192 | -0.8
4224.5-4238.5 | 0.3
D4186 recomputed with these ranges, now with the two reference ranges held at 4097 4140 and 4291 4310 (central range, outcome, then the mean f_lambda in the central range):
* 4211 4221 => -1.5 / 14.5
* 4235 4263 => -4.1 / 13.7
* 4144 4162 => -1.5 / 14.8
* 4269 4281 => -1.5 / 13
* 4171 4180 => -0.4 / 13.8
